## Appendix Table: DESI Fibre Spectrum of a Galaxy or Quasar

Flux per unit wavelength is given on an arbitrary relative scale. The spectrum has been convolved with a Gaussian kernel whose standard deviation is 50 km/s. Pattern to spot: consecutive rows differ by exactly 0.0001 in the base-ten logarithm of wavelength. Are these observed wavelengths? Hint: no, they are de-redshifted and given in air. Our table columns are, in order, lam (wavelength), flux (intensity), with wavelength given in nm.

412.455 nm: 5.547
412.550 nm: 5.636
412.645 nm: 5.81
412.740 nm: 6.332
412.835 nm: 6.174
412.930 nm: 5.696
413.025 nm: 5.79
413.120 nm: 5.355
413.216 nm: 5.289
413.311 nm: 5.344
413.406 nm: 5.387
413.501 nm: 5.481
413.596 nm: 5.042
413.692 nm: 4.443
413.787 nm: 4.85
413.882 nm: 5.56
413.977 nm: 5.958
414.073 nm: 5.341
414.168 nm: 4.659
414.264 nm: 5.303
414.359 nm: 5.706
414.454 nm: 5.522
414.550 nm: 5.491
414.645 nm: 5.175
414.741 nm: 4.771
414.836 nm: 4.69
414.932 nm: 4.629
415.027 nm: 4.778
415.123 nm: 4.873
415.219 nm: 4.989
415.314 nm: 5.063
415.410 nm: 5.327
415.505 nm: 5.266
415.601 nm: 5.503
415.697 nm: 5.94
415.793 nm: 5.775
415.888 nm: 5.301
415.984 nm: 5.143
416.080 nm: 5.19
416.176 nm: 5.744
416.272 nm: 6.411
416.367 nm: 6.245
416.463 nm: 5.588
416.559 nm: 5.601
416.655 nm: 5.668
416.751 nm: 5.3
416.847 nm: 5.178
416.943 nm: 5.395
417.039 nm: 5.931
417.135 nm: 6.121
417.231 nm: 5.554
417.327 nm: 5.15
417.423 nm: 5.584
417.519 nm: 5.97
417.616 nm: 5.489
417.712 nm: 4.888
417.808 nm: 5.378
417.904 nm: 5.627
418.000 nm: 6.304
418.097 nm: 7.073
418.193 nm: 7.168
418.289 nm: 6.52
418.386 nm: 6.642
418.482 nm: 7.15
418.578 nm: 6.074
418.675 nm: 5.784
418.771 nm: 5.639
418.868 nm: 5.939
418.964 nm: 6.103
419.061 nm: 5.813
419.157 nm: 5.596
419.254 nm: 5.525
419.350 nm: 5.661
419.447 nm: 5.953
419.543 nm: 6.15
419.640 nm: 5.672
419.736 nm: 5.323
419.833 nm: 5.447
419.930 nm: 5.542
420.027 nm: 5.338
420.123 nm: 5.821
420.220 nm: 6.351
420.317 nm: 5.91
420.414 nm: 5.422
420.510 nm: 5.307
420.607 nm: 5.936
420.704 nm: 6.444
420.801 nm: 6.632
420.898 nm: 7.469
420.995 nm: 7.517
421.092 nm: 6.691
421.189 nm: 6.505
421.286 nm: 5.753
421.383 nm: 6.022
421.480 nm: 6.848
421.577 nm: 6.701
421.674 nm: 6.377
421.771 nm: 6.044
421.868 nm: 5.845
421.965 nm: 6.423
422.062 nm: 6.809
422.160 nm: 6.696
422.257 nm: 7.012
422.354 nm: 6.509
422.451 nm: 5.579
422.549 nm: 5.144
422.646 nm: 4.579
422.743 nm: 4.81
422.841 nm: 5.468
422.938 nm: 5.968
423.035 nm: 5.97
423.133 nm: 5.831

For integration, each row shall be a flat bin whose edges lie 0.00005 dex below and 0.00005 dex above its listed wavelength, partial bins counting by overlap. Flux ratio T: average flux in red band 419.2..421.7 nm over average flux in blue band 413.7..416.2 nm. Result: 1.16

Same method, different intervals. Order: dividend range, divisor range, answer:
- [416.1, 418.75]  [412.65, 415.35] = 1.12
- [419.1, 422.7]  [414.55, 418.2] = 1.10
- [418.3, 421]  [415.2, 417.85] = 1.08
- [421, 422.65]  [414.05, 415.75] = 1.22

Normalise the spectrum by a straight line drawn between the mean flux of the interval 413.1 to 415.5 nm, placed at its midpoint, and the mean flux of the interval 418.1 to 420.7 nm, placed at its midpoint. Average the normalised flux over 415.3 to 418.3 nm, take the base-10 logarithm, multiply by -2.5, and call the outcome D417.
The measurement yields -0.03 mag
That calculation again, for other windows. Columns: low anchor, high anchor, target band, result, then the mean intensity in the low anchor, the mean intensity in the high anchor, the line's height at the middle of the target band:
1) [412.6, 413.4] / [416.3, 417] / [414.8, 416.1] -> 0.09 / 5.7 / 5.6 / 5.63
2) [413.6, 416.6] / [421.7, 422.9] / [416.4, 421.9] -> -0.06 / 5.31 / 5.92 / 5.65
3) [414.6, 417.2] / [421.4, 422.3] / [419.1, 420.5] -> 0.08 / 5.39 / 6.51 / 6.12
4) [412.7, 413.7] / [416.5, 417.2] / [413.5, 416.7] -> 0.05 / 5.52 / 5.6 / 5.56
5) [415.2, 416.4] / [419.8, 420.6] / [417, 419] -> -0.08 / 5.54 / 5.66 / 5.6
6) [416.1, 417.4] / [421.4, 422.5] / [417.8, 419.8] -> -0.02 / 5.67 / 6.43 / 5.97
